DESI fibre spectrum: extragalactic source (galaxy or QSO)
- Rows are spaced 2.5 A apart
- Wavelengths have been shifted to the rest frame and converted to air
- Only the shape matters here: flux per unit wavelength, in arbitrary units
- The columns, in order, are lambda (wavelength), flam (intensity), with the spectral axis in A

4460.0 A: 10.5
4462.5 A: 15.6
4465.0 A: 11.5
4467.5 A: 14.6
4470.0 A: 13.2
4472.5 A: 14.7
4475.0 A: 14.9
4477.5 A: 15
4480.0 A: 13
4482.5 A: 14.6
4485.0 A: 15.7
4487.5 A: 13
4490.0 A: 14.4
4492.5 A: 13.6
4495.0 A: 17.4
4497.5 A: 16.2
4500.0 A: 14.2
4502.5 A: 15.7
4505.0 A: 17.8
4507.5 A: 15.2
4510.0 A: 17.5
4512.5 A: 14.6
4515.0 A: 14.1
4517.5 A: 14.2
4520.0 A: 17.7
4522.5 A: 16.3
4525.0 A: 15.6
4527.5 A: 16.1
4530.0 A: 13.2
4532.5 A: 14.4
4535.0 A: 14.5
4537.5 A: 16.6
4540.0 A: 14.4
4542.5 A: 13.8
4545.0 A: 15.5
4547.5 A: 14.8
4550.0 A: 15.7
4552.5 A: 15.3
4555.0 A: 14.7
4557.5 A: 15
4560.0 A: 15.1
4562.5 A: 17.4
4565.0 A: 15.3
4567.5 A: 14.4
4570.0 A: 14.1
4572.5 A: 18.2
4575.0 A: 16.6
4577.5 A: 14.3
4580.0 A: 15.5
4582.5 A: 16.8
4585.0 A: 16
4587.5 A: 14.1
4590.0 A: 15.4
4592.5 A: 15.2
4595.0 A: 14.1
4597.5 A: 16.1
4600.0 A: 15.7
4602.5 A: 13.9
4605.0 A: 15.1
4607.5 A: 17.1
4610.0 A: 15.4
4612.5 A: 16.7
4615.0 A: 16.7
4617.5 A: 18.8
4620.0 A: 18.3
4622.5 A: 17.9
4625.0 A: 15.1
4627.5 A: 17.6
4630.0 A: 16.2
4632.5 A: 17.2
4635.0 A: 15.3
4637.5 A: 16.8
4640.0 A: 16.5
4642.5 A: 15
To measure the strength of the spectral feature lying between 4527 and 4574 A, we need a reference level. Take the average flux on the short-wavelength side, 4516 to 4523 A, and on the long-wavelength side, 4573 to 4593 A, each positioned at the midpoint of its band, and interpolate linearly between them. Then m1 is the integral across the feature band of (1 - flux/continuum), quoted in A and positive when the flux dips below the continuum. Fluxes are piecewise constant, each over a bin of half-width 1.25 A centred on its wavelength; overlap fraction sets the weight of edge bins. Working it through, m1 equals 1.82 A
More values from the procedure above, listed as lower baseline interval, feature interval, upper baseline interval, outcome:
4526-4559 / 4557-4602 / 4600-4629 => 0.74 A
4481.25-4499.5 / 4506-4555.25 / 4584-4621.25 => 0.19 A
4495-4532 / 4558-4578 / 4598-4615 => 0.00 A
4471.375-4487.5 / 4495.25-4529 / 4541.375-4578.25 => -2.16 A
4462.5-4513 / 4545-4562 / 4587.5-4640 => 0.35 A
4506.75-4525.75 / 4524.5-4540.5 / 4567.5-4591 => 0.69 A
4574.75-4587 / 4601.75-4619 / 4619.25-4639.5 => 0.00 A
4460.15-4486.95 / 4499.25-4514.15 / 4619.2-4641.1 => -1.21 A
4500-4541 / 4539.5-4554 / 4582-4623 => 0.65 A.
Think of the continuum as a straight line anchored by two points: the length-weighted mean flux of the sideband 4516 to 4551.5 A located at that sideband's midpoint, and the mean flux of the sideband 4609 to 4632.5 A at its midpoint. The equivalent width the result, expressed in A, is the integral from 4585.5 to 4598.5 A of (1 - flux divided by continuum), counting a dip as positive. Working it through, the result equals 1.1 A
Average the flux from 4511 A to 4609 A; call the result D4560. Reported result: 15.3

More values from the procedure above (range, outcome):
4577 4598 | 15.3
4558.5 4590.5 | 15.6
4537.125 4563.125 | 15.2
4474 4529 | 15.3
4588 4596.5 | 14.9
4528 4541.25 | 14.7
